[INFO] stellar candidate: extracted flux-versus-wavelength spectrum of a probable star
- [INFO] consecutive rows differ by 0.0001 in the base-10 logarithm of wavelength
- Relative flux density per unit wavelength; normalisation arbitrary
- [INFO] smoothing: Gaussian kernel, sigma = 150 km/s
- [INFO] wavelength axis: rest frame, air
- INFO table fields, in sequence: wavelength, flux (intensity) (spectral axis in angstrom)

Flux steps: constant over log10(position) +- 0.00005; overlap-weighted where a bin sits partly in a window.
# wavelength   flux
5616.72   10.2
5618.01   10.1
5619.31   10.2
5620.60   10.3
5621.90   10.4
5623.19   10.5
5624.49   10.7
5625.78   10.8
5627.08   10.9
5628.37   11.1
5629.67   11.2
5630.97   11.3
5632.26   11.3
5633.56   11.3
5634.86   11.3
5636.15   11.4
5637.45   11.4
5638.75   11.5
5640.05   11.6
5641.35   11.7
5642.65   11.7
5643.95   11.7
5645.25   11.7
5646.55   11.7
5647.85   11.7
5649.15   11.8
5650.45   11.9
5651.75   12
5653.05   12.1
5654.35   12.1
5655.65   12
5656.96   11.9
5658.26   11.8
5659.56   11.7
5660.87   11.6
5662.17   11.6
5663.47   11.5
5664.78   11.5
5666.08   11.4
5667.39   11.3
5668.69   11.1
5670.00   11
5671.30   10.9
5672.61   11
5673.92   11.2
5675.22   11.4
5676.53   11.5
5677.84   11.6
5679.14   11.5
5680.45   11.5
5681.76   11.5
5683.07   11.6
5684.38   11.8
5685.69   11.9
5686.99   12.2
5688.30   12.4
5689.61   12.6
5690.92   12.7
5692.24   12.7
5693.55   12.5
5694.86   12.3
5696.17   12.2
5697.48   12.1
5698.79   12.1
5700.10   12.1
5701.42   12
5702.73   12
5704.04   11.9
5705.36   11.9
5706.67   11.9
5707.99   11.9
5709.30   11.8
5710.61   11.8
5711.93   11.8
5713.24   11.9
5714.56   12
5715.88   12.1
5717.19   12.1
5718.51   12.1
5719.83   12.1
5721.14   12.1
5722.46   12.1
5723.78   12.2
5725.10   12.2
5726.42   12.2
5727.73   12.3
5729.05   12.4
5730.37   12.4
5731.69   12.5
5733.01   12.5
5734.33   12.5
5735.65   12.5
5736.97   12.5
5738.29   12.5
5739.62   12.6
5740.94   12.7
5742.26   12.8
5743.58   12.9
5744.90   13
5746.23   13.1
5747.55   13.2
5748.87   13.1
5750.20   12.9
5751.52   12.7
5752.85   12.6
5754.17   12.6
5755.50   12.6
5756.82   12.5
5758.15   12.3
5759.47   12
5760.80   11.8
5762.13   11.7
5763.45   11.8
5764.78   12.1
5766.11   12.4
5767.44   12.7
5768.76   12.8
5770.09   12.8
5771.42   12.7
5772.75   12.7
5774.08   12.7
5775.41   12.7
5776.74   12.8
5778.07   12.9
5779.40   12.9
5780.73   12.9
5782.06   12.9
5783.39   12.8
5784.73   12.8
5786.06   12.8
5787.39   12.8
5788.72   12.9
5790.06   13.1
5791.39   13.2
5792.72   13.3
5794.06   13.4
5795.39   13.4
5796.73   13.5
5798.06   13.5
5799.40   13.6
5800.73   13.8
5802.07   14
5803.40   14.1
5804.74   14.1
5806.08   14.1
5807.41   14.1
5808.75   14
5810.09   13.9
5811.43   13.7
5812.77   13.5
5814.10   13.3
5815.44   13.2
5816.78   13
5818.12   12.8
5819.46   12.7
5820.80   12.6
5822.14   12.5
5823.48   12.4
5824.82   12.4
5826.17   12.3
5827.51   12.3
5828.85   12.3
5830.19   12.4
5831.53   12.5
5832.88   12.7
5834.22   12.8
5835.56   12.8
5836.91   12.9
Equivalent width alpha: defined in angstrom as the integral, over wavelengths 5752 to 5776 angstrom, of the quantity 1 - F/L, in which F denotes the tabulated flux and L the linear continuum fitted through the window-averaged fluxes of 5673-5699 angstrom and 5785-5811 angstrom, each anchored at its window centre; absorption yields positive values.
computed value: 1.2 angstrom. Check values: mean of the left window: 12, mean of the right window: 13.5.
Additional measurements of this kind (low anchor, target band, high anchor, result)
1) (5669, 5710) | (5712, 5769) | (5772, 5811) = 0.74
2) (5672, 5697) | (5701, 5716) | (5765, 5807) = 0.35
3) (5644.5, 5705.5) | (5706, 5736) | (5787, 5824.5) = 0.50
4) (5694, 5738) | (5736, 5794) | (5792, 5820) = 1.01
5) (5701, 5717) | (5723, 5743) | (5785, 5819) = -0.21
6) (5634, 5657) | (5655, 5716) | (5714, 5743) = 1.12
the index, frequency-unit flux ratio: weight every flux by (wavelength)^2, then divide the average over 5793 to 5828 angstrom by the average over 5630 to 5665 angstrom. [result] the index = 1.2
